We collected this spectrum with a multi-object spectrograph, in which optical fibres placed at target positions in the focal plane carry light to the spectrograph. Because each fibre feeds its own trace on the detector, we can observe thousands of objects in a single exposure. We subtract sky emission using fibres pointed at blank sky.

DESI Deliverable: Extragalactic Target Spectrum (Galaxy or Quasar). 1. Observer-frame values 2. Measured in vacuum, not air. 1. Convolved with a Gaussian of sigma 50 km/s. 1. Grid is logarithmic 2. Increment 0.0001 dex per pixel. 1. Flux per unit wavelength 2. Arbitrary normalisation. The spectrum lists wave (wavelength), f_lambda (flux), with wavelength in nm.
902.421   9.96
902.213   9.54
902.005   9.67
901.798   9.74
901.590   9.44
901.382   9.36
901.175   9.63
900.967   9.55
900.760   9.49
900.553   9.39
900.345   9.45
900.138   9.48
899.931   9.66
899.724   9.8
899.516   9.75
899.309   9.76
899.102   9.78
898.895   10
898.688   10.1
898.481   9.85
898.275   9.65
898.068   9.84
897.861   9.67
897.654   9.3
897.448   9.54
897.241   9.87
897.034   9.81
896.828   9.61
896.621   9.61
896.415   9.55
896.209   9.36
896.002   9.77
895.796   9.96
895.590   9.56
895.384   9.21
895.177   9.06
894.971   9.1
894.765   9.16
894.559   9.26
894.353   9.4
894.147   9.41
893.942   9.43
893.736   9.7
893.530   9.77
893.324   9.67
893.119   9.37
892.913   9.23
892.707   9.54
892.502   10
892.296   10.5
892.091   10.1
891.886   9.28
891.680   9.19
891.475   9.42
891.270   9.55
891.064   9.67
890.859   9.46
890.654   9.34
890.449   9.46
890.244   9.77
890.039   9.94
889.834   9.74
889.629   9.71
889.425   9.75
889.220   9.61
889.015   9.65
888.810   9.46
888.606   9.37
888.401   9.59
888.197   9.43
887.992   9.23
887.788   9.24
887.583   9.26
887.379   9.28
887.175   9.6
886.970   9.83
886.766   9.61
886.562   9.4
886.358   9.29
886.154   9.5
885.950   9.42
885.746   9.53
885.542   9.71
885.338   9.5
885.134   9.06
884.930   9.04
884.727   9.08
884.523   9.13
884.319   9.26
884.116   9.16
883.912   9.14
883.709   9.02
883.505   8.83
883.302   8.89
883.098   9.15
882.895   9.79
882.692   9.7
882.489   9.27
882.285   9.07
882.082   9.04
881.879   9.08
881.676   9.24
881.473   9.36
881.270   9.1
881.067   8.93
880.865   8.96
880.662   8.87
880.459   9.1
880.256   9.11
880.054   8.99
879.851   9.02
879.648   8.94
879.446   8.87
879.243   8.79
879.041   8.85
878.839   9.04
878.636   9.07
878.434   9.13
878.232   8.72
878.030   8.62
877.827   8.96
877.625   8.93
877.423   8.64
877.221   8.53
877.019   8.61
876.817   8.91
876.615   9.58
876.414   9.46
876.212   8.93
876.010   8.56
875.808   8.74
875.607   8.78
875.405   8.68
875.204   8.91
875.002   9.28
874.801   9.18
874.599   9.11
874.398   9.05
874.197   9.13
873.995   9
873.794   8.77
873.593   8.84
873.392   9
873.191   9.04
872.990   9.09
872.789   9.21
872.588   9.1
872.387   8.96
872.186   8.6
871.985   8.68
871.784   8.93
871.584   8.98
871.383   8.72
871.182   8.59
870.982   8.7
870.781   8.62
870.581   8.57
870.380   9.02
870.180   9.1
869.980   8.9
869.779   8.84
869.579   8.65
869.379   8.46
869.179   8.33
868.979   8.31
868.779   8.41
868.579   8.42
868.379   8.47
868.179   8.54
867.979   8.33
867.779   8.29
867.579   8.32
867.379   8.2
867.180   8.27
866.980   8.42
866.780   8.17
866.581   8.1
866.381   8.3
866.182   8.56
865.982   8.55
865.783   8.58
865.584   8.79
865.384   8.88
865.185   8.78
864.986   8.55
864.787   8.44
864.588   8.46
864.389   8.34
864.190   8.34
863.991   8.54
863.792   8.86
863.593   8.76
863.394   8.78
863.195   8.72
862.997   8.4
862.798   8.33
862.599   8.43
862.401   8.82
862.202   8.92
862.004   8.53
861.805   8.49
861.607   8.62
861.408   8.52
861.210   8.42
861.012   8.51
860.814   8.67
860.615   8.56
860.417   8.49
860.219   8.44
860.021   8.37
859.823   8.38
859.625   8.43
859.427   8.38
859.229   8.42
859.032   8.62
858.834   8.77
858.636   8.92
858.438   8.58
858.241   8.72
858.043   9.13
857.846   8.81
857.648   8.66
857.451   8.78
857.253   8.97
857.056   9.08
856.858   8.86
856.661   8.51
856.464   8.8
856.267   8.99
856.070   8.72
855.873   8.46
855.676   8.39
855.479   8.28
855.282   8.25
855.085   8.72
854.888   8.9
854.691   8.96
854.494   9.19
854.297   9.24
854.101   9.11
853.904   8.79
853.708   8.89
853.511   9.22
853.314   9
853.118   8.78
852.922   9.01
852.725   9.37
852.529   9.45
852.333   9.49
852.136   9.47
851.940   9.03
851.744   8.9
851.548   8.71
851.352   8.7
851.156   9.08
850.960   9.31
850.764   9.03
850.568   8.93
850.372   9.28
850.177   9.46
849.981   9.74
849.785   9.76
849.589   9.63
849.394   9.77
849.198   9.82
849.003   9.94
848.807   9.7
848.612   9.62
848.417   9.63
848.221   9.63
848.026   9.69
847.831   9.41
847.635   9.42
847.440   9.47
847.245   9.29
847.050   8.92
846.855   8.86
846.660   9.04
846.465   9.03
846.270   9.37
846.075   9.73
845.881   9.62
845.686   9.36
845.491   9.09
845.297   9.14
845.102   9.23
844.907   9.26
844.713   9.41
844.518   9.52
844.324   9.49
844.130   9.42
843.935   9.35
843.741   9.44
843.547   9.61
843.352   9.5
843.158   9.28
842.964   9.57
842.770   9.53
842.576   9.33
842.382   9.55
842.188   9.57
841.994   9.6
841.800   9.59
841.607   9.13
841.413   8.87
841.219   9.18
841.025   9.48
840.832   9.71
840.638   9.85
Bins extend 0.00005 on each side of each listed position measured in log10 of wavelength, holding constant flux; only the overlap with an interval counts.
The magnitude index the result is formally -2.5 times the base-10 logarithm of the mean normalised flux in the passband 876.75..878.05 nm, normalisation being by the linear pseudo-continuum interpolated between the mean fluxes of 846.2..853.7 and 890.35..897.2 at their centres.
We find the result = 0.08 mag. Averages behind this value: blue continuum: 9.31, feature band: 8.74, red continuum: 9.53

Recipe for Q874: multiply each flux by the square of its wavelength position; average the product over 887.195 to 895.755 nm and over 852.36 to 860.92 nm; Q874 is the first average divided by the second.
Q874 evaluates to 1.17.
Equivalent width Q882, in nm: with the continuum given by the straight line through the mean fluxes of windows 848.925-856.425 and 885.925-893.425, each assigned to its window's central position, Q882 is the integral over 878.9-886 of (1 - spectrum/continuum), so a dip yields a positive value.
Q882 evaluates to 0.244 nm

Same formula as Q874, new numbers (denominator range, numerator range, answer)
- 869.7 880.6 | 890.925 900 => 1.13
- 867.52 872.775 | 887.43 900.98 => 1.17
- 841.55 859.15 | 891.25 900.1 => 1.16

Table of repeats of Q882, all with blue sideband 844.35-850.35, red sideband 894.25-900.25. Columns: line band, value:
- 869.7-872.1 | 0.18 nm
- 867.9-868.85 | 0.11 nm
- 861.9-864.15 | 0.20 nm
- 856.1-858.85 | 0.19 nm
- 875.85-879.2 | 0.22 nm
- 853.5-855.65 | 0.14 nm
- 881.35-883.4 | 0.06 nm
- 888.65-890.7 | -0.01 nm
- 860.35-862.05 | 0.17 nm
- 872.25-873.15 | 0.04 nm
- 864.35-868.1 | 0.42 nm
